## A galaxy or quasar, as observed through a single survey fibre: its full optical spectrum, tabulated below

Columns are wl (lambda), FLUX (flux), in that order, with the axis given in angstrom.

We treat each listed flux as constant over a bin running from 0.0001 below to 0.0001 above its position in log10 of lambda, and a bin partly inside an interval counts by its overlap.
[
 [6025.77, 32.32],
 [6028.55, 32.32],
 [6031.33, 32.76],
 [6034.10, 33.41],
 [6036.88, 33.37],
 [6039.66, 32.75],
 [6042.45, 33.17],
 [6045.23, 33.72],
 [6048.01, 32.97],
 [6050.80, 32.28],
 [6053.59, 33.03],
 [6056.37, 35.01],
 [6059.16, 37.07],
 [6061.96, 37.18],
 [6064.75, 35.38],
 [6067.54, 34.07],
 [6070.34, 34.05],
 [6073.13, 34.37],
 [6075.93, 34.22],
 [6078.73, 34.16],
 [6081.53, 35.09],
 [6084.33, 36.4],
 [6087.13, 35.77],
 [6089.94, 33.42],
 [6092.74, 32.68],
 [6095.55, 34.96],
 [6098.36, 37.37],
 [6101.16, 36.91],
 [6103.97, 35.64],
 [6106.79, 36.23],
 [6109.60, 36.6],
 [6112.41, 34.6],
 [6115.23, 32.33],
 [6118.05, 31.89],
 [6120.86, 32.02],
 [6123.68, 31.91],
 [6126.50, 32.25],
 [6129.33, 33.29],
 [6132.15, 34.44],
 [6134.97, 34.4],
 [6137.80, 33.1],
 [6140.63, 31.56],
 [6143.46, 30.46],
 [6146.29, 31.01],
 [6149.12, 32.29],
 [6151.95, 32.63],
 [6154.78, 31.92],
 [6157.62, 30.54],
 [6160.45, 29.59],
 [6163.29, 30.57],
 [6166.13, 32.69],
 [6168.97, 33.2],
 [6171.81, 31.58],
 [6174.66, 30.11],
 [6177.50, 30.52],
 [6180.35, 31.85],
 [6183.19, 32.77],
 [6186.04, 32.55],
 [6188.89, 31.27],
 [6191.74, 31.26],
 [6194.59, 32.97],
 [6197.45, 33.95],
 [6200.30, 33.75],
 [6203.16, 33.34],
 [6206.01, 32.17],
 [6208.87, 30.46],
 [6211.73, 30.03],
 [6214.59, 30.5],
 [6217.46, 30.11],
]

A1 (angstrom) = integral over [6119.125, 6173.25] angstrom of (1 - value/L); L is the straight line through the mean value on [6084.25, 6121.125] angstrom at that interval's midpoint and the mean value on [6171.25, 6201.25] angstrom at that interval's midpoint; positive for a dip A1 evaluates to 2.1 angstrom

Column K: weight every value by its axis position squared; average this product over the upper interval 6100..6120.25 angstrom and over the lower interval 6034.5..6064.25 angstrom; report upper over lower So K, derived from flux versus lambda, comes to 1.0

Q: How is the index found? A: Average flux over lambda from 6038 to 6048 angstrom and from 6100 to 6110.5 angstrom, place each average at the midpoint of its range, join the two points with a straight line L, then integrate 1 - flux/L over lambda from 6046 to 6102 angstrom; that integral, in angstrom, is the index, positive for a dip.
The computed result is -0.1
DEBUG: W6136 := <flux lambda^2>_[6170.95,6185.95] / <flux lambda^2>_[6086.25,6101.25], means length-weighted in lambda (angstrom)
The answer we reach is 0.9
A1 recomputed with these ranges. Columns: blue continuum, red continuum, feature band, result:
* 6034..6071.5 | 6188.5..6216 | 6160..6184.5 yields 0.7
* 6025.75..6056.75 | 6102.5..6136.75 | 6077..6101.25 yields -1.1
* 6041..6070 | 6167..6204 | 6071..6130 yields -1.3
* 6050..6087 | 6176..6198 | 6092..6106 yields -0.6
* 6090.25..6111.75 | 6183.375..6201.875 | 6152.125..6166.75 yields 1.1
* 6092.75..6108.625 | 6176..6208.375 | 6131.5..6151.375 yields 1.1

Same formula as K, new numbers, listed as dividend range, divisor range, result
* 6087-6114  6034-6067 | 1.05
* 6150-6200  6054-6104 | 0.93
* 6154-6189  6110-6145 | 0.97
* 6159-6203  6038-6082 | 0.97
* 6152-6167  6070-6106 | 0.91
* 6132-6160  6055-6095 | 0.94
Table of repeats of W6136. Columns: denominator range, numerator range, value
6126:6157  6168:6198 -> 1.00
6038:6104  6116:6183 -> 0.95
